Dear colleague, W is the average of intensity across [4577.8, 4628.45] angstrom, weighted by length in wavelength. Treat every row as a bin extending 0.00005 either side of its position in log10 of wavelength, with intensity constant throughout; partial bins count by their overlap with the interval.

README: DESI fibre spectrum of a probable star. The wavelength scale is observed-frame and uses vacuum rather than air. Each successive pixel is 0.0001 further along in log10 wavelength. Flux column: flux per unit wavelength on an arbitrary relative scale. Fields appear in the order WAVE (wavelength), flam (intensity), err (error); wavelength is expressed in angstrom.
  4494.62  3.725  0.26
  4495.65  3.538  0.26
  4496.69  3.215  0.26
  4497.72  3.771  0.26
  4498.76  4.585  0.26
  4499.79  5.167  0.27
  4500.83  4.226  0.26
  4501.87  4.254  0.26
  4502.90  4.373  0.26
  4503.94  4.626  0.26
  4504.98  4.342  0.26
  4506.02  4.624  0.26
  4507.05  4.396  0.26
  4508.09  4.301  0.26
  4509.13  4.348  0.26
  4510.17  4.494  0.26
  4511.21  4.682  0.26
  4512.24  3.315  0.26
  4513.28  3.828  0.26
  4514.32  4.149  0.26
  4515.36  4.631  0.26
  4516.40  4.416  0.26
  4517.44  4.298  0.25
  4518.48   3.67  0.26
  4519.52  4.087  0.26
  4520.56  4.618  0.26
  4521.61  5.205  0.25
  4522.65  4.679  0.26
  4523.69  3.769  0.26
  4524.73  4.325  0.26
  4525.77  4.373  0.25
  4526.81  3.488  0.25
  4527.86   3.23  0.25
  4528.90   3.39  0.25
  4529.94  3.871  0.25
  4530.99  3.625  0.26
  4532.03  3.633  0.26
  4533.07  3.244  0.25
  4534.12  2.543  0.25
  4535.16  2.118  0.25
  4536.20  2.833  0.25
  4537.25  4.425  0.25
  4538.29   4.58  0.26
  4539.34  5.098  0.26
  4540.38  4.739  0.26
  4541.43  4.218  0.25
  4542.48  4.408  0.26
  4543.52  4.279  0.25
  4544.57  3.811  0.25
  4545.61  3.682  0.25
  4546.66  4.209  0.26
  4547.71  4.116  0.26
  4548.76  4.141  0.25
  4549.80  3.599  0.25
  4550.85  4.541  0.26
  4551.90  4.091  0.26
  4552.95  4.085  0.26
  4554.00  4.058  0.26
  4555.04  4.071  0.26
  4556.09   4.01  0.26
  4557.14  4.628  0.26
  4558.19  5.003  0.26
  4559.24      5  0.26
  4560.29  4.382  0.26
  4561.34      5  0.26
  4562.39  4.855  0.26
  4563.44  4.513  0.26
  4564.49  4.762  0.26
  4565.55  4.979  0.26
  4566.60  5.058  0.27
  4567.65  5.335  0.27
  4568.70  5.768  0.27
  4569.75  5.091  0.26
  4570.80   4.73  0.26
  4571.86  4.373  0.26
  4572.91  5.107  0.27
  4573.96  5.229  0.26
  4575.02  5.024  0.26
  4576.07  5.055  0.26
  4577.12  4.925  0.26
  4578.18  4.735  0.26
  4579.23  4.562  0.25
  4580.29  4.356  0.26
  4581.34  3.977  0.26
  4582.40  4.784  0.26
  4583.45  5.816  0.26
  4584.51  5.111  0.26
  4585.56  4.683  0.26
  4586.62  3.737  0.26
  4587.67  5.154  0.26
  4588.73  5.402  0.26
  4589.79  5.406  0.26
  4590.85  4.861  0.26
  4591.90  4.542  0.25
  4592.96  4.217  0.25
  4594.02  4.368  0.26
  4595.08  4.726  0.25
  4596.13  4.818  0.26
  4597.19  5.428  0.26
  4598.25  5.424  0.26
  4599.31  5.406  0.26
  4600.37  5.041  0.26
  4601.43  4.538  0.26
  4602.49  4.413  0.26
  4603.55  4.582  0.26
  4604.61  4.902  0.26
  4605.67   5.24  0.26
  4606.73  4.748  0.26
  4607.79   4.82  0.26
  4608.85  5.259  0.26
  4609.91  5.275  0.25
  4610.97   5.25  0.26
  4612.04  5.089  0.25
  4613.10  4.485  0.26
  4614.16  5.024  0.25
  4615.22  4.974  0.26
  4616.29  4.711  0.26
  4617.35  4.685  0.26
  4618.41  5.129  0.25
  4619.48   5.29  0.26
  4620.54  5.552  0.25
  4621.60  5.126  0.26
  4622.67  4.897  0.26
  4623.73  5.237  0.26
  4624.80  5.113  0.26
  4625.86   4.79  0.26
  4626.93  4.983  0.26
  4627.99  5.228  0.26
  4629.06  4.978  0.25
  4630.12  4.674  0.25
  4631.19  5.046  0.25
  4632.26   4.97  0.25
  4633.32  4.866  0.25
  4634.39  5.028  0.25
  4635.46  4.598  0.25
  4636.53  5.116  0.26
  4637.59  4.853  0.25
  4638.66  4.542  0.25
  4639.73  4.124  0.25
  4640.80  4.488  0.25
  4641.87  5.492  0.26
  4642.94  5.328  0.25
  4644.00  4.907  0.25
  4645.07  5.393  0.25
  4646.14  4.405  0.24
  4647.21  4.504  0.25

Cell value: 4.92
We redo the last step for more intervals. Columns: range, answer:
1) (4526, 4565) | 4.06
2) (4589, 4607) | 4.87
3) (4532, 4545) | 3.85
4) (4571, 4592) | 4.85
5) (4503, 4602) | 4.44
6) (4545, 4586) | 4.65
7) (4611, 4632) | 5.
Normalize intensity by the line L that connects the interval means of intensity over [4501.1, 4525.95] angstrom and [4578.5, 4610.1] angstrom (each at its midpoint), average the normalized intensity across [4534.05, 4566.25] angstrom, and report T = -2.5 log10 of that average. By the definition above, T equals 0.079 mag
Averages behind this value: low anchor 4.32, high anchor 4.85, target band 4.25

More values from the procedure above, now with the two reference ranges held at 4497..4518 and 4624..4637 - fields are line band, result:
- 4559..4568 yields -0.06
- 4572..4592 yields -0.04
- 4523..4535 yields 0.24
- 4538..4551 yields 0.07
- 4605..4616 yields -0.03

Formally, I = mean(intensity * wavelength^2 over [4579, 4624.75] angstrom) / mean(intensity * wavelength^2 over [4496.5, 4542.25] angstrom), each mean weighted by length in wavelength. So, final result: 1.24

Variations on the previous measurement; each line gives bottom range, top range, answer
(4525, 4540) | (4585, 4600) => 1.38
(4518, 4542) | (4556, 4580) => 1.27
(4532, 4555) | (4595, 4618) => 1.29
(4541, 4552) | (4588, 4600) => 1.24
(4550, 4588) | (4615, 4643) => 1.07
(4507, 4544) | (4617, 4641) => 1.28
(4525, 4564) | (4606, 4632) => 1.28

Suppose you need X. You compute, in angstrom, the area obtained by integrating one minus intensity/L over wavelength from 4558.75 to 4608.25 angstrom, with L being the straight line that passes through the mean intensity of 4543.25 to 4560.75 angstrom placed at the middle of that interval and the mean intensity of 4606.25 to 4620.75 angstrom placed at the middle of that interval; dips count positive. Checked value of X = -2.8 angstrom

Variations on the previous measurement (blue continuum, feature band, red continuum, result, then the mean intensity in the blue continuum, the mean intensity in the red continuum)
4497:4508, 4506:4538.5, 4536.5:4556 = 2.7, 4.41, 4.21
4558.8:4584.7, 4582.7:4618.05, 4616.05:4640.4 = 0.0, 4.9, 4.94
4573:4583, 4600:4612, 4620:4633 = 0.0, 4.76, 5.05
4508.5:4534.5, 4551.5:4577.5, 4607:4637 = -2.0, 4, 5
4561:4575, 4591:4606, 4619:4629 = 0.7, 4.98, 5.13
